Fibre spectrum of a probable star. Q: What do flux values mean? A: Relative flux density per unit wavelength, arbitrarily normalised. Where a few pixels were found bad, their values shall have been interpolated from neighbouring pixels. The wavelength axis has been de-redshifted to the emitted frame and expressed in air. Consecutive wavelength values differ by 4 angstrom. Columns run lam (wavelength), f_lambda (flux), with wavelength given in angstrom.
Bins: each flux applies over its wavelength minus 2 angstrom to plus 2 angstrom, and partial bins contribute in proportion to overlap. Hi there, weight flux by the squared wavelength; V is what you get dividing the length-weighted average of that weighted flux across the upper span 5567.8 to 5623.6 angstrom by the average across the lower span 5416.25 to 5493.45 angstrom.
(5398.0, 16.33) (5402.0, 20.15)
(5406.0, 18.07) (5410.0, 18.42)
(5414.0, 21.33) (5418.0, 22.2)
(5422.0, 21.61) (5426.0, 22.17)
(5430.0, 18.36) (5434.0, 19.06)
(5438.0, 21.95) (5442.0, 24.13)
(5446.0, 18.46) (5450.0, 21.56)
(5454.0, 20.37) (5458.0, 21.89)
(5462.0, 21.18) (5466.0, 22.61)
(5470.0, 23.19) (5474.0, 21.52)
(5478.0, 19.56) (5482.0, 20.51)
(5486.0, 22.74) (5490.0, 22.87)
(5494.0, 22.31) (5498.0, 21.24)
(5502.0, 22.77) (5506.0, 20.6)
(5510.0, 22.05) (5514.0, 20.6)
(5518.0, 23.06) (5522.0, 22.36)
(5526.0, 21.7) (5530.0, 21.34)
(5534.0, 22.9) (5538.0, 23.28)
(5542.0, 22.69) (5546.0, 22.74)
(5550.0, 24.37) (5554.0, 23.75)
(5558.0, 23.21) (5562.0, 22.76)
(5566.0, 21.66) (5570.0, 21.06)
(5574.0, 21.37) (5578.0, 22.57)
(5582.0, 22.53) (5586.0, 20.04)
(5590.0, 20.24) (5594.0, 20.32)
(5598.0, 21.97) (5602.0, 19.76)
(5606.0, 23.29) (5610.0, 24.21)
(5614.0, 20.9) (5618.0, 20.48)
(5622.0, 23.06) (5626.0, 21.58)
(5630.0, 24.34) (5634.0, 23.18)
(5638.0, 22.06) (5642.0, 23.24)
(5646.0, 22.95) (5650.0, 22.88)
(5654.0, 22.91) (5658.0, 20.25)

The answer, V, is 1.06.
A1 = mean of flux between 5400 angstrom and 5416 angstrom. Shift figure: 19.5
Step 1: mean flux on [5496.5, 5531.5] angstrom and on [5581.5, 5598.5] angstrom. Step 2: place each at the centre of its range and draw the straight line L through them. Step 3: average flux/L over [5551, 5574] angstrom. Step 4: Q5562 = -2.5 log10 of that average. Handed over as -0.07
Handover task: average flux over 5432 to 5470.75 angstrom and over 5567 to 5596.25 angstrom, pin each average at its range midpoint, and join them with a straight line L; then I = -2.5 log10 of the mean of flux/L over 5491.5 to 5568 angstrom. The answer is -0.06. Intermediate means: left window 21.4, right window 21.2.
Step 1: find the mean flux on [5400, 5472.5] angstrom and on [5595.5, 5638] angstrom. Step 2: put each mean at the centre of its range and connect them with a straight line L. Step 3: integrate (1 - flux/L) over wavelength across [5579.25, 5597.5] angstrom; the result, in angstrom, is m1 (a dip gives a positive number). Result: 0.90 angstrom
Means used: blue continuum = 20.9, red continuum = 22.2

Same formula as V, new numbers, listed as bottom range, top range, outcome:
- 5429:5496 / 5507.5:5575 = 1.08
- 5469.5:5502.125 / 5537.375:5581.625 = 1.07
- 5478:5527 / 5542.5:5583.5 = 1.06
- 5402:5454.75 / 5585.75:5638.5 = 1.14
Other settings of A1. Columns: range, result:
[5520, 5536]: 22.1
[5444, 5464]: 20.7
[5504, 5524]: 21.7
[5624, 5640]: 22.8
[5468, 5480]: 21.4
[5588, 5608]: 21.1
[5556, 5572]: 22.2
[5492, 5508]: 21.7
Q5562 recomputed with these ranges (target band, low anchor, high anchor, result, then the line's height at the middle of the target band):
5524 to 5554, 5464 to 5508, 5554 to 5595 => -0.050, 21.8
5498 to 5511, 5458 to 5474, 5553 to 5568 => 0.035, 22.4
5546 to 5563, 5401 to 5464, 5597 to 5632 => -0.086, 21.7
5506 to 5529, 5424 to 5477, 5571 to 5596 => -0.031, 21.2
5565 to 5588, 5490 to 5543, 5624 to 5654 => 0.047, 22.5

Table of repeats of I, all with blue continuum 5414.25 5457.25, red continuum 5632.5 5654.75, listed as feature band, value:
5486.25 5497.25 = -0.05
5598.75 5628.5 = 0.03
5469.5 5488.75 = 0.00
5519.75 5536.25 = -0.01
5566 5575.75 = 0.05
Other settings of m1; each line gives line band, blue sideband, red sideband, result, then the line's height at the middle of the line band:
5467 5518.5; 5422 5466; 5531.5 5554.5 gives 0.8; 22.1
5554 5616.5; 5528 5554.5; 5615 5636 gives 2.5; 22.7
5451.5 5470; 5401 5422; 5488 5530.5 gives -0.6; 21.1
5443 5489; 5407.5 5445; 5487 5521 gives 0.3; 21.5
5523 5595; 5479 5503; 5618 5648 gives 0.5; 22.3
